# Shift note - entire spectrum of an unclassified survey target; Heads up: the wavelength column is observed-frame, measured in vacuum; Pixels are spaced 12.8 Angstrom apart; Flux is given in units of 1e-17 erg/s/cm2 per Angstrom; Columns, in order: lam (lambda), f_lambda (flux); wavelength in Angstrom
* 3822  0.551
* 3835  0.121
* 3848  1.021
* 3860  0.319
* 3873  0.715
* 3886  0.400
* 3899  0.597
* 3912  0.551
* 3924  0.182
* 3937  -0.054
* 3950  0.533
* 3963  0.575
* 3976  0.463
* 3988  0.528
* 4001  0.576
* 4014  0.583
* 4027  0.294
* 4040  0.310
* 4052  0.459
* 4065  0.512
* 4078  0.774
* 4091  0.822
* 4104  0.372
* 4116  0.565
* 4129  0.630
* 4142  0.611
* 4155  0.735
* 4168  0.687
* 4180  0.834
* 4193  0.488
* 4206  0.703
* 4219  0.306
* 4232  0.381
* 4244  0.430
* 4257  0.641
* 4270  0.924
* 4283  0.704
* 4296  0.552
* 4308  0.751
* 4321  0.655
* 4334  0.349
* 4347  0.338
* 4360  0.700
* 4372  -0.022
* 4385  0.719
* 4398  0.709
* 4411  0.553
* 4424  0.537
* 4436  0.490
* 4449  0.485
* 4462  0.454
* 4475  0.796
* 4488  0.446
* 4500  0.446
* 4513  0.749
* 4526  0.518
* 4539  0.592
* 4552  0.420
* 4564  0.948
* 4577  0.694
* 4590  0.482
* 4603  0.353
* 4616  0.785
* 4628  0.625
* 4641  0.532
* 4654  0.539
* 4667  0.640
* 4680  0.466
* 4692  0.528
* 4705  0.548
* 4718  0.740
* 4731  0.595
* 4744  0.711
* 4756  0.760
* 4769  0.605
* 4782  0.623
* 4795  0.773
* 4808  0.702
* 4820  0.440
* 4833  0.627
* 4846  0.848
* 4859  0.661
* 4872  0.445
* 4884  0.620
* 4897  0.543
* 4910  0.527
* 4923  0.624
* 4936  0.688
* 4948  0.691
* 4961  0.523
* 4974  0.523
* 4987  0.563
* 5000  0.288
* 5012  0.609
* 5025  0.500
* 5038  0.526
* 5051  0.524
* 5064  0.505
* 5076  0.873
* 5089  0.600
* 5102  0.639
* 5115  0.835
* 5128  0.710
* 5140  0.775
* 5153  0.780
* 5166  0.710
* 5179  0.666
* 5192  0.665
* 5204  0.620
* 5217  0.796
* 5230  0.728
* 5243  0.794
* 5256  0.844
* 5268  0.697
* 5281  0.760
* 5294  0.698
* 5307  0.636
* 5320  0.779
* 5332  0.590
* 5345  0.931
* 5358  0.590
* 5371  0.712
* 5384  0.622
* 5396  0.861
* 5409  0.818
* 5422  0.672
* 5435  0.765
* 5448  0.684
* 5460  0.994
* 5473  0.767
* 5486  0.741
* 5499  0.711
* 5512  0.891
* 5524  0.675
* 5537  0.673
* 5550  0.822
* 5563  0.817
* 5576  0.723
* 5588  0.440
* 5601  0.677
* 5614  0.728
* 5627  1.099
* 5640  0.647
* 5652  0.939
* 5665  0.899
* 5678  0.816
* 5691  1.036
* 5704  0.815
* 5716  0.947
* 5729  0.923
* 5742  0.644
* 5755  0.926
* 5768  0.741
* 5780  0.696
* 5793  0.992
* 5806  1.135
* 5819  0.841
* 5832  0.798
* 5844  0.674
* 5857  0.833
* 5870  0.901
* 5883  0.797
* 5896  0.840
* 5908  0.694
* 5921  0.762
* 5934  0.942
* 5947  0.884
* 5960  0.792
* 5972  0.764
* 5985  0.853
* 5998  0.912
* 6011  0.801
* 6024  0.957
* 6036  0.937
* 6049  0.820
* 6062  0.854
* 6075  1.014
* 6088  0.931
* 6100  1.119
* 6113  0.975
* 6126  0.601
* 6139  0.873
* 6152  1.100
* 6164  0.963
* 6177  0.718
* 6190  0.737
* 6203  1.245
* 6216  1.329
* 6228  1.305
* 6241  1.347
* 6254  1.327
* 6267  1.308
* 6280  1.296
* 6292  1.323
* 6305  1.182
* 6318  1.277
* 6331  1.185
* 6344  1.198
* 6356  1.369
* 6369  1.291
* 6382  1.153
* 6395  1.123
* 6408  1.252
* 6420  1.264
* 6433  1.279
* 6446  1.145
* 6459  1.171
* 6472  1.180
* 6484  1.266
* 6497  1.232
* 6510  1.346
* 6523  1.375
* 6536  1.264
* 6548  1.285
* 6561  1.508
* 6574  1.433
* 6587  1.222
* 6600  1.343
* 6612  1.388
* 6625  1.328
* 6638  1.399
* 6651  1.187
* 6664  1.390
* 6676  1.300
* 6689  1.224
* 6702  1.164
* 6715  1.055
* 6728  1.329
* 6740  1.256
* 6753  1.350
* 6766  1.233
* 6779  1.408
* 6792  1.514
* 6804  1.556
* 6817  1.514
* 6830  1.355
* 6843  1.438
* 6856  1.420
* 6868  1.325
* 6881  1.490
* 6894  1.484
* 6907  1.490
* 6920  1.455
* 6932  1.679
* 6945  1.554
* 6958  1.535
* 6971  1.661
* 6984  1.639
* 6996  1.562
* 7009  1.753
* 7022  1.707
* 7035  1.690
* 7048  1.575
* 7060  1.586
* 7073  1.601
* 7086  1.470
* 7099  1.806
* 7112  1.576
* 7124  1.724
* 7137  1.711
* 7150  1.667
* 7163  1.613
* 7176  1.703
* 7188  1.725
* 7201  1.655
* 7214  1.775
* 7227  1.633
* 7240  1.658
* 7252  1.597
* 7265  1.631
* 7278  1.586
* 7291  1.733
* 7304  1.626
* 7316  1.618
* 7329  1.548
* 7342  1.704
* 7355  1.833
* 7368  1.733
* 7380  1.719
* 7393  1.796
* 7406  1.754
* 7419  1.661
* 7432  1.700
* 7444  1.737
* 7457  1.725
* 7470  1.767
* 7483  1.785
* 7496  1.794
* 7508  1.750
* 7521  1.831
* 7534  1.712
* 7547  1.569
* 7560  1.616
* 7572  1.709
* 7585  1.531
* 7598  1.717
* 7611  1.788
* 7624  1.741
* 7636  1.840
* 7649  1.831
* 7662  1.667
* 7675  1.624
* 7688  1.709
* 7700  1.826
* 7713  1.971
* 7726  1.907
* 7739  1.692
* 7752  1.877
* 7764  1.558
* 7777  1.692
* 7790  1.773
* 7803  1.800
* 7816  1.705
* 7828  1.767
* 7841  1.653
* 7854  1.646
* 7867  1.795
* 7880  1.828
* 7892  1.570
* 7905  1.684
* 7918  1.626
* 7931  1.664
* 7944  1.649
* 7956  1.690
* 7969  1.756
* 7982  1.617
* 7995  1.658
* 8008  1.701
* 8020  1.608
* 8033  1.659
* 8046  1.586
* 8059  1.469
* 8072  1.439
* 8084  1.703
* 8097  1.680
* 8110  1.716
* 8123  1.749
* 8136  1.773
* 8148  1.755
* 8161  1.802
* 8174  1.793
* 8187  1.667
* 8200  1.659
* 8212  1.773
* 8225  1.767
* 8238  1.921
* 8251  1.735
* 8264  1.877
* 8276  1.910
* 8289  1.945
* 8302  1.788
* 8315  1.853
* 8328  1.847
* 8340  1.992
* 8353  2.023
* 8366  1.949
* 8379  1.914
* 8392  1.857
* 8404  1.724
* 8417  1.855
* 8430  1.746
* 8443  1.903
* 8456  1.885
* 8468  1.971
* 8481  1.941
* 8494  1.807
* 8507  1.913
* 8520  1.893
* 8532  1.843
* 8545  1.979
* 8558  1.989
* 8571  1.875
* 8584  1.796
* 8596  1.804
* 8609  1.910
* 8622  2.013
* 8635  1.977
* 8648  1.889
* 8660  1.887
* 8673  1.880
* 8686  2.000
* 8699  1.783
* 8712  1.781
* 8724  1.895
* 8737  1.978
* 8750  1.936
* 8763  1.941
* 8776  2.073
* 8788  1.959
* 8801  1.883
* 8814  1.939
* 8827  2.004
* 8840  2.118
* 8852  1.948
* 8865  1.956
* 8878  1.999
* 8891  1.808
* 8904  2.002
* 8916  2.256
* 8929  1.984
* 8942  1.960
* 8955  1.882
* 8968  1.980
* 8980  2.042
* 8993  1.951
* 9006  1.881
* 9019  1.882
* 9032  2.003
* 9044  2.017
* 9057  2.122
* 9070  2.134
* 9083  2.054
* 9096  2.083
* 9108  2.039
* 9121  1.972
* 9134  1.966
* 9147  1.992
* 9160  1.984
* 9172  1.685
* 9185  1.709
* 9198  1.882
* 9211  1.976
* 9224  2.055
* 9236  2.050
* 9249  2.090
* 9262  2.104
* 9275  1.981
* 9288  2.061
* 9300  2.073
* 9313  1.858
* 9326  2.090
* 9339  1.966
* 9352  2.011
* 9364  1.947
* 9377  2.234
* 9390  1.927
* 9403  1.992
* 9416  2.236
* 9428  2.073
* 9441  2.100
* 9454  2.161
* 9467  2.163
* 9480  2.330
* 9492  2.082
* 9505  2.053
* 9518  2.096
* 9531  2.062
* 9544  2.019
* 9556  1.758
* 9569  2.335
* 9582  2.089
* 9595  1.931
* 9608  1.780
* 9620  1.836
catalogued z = 0.56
